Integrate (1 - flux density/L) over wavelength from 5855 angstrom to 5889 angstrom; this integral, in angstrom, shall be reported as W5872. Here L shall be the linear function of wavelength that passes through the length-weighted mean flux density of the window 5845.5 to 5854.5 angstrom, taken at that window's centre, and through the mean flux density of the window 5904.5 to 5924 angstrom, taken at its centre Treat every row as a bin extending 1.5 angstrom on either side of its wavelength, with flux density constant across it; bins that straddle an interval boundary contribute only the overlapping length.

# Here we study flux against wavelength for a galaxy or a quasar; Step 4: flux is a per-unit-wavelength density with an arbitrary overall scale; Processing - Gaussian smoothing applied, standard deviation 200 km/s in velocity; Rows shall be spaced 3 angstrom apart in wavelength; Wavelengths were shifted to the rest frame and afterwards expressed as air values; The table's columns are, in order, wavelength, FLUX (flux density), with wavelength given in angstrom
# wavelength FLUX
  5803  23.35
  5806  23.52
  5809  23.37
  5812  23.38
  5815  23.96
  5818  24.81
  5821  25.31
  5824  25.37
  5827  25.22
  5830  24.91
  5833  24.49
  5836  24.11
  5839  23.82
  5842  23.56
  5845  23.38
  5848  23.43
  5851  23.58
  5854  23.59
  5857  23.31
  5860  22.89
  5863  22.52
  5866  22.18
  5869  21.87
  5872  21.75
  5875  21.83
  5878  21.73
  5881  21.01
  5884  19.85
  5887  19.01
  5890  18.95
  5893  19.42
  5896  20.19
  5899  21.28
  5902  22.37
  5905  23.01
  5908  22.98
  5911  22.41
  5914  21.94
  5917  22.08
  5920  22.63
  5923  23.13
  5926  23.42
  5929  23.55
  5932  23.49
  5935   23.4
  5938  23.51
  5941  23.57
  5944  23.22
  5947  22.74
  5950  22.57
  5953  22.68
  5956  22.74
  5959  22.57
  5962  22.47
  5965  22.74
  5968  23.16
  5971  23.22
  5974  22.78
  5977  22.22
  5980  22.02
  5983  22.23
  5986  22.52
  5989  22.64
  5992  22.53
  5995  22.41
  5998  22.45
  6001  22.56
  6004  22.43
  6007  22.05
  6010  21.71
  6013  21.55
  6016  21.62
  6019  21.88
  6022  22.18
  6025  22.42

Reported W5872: 2.3 angstrom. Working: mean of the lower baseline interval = 23.5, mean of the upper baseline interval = 22.6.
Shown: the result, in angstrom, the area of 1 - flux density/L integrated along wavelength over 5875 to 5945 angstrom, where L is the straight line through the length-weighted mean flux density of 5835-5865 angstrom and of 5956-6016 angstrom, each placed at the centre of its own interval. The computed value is 2.92 angstrom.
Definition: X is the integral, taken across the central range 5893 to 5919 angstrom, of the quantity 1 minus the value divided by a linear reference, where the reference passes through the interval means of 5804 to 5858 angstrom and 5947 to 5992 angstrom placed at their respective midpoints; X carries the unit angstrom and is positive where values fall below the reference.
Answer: 1.5 angstrom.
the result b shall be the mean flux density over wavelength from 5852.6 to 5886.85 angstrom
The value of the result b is 21.9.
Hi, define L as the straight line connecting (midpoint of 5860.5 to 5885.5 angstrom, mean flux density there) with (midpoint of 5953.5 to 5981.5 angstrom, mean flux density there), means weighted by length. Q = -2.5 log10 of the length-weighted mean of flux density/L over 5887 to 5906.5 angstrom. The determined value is 0.060 mag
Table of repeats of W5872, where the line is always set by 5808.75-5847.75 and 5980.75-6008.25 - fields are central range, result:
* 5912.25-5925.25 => 0.4 angstrom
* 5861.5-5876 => 1.1 angstrom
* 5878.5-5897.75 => 3.1 angstrom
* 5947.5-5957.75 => 0.1 angstrom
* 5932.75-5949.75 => -0.2 angstrom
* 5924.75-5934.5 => -0.1 angstrom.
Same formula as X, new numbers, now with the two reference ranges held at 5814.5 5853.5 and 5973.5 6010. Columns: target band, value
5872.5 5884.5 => 1.26 angstrom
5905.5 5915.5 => 0.37 angstrom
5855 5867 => 0.59 angstrom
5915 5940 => 0.01 angstrom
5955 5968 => 0.03 angstrom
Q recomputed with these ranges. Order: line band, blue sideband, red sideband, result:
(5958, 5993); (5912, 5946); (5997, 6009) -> 0.00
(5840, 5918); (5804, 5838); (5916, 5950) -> 0.09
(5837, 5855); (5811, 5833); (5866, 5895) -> -0.02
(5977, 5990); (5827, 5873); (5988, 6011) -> 0.01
